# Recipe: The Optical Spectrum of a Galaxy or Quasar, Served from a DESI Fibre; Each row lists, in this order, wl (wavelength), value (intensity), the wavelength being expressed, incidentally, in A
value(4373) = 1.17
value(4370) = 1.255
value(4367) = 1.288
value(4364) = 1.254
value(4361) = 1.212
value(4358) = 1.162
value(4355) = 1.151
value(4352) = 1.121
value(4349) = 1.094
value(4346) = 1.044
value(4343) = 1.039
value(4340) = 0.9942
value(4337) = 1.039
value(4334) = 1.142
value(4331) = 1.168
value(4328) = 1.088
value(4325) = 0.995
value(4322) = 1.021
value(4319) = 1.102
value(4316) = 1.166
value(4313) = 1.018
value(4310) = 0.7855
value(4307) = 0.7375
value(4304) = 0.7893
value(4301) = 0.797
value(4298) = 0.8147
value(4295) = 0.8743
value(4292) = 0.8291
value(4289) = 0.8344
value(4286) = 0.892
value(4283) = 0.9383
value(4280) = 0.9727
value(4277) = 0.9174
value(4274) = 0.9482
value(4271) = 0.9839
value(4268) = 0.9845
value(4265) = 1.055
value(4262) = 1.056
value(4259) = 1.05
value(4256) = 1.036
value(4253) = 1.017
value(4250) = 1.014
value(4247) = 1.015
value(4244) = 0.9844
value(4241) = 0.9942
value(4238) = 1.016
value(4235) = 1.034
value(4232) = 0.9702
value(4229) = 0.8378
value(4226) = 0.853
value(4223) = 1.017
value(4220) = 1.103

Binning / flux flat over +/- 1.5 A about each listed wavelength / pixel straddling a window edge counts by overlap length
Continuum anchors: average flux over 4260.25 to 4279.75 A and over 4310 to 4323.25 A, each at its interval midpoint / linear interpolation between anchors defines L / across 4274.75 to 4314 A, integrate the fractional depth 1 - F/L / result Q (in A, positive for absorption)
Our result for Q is 6.0 A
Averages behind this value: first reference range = 0.99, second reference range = 1.04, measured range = 0.861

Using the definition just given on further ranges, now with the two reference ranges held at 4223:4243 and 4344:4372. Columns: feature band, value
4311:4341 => 1.3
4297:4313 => 4.1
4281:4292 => 1.7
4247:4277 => -0.1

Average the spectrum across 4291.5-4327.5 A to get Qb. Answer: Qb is 0.918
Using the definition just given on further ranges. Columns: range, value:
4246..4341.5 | 0.971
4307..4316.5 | 0.931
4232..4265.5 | 1.02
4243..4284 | 0.999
